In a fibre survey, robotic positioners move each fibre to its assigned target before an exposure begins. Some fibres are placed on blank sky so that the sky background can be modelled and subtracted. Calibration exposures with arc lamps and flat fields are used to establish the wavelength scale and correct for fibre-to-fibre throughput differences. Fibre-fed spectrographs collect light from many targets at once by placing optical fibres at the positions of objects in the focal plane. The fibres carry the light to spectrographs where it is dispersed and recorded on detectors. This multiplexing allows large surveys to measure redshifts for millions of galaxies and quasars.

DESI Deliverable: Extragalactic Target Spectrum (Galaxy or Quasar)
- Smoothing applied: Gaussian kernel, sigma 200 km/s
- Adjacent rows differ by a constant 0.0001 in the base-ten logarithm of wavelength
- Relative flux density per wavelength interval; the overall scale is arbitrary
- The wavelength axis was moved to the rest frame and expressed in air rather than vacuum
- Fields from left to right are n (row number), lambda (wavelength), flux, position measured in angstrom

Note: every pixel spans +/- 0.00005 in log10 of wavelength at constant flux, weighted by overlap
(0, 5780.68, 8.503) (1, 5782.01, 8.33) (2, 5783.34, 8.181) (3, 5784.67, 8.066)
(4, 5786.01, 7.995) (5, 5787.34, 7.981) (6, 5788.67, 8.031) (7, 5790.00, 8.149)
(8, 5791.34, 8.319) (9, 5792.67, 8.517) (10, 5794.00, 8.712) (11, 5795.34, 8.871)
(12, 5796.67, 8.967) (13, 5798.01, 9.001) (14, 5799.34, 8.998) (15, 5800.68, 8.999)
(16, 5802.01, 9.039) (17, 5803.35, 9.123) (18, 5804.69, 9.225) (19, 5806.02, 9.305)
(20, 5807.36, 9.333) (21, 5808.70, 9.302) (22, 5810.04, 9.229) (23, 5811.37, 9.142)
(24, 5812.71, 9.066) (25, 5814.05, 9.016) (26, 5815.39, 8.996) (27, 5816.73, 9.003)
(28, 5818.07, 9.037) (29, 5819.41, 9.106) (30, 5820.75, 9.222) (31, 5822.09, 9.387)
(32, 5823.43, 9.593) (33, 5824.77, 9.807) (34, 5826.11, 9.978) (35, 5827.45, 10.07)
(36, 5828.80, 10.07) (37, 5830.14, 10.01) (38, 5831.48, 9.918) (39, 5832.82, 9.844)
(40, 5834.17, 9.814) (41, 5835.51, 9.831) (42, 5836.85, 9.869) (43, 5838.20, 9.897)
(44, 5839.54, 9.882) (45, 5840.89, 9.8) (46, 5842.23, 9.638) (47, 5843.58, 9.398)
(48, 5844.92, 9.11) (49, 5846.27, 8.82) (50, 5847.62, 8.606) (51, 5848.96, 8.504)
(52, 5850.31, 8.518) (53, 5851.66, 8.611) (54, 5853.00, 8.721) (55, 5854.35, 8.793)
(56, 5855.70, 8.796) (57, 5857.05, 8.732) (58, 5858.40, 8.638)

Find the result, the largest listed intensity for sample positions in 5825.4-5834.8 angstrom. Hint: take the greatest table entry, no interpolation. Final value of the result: 10.07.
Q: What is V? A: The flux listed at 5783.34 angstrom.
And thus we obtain 8.181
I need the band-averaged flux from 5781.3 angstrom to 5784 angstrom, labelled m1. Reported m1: 8.27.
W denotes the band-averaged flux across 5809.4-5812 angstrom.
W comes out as 9.21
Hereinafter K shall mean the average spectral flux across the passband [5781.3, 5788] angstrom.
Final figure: 8.11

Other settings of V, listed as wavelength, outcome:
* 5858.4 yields 8.638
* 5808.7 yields 9.302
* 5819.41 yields 9.106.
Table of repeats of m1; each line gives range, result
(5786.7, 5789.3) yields 8.01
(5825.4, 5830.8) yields 10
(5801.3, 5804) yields 9.09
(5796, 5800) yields 9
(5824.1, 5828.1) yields 9.96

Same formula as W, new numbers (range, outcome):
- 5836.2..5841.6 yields 9.86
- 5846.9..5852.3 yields 8.56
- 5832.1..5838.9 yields 9.85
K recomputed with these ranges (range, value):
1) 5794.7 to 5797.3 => 8.93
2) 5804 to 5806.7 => 9.26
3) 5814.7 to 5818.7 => 9.01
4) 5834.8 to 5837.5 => 9.88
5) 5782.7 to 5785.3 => 8.13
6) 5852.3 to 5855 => 8.77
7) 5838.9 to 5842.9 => 9.77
